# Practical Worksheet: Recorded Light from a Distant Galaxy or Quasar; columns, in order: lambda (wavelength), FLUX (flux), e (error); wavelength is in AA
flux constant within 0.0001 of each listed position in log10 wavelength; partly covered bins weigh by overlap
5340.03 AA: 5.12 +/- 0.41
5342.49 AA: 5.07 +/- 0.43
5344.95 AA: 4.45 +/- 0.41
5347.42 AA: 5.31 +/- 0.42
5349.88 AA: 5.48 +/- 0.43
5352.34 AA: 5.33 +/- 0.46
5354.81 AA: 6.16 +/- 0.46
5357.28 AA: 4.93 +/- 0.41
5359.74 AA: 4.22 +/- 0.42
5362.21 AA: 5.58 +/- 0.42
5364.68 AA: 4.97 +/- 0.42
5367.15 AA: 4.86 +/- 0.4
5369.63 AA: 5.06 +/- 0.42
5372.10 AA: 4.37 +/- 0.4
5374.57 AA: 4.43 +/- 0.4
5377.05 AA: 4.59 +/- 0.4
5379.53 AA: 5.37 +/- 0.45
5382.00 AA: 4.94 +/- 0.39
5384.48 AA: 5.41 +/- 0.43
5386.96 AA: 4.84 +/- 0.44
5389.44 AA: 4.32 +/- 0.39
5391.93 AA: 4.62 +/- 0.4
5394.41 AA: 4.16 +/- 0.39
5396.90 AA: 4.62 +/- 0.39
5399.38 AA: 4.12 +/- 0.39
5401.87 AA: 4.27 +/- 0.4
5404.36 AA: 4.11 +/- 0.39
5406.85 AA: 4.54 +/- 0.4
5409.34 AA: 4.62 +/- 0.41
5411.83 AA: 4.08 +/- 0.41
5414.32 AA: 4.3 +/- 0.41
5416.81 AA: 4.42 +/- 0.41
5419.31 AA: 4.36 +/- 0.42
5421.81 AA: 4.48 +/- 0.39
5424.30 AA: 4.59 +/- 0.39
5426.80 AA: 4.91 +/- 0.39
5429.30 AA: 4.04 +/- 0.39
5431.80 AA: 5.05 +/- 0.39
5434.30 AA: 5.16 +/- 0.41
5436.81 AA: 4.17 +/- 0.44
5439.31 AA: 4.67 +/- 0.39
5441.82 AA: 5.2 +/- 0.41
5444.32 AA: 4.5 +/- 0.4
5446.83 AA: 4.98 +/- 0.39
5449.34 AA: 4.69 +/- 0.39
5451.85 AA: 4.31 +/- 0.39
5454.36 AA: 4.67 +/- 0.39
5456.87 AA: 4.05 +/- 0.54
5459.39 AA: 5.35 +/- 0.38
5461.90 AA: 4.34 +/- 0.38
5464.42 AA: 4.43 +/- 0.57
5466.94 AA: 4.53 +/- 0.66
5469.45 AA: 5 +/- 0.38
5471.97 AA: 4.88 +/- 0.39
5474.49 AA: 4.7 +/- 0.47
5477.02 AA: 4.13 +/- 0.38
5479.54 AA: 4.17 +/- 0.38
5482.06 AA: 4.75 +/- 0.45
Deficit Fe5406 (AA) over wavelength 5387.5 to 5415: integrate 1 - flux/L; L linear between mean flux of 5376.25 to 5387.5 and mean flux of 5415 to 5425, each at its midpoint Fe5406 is 2.27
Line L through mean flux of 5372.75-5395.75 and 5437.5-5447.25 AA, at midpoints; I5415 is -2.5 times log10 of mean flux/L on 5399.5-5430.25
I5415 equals 0.09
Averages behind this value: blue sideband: 4.73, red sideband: 4.79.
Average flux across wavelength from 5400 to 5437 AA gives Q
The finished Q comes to 4.48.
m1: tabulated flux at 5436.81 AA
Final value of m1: 4.17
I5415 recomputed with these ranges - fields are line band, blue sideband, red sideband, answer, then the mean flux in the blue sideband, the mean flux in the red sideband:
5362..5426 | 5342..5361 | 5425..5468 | 0.071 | 5.12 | 4.65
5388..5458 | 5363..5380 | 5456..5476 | 0.052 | 4.8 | 4.66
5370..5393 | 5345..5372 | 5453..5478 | 0.052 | 5.12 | 4.61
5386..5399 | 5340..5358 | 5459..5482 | 0.122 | 5.25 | 4.59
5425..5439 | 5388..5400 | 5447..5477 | -0.034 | 4.39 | 4.62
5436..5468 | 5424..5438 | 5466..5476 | 0.024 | 4.66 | 4.77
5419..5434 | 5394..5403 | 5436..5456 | -0.027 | 4.3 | 4.65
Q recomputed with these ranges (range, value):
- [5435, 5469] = 4.63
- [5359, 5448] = 4.64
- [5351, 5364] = 5.24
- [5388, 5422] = 4.36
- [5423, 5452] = 4.7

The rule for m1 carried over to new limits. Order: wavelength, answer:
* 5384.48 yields 5.41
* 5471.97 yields 4.88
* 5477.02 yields 4.13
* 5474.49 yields 4.7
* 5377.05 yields 4.59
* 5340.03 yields 5.12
